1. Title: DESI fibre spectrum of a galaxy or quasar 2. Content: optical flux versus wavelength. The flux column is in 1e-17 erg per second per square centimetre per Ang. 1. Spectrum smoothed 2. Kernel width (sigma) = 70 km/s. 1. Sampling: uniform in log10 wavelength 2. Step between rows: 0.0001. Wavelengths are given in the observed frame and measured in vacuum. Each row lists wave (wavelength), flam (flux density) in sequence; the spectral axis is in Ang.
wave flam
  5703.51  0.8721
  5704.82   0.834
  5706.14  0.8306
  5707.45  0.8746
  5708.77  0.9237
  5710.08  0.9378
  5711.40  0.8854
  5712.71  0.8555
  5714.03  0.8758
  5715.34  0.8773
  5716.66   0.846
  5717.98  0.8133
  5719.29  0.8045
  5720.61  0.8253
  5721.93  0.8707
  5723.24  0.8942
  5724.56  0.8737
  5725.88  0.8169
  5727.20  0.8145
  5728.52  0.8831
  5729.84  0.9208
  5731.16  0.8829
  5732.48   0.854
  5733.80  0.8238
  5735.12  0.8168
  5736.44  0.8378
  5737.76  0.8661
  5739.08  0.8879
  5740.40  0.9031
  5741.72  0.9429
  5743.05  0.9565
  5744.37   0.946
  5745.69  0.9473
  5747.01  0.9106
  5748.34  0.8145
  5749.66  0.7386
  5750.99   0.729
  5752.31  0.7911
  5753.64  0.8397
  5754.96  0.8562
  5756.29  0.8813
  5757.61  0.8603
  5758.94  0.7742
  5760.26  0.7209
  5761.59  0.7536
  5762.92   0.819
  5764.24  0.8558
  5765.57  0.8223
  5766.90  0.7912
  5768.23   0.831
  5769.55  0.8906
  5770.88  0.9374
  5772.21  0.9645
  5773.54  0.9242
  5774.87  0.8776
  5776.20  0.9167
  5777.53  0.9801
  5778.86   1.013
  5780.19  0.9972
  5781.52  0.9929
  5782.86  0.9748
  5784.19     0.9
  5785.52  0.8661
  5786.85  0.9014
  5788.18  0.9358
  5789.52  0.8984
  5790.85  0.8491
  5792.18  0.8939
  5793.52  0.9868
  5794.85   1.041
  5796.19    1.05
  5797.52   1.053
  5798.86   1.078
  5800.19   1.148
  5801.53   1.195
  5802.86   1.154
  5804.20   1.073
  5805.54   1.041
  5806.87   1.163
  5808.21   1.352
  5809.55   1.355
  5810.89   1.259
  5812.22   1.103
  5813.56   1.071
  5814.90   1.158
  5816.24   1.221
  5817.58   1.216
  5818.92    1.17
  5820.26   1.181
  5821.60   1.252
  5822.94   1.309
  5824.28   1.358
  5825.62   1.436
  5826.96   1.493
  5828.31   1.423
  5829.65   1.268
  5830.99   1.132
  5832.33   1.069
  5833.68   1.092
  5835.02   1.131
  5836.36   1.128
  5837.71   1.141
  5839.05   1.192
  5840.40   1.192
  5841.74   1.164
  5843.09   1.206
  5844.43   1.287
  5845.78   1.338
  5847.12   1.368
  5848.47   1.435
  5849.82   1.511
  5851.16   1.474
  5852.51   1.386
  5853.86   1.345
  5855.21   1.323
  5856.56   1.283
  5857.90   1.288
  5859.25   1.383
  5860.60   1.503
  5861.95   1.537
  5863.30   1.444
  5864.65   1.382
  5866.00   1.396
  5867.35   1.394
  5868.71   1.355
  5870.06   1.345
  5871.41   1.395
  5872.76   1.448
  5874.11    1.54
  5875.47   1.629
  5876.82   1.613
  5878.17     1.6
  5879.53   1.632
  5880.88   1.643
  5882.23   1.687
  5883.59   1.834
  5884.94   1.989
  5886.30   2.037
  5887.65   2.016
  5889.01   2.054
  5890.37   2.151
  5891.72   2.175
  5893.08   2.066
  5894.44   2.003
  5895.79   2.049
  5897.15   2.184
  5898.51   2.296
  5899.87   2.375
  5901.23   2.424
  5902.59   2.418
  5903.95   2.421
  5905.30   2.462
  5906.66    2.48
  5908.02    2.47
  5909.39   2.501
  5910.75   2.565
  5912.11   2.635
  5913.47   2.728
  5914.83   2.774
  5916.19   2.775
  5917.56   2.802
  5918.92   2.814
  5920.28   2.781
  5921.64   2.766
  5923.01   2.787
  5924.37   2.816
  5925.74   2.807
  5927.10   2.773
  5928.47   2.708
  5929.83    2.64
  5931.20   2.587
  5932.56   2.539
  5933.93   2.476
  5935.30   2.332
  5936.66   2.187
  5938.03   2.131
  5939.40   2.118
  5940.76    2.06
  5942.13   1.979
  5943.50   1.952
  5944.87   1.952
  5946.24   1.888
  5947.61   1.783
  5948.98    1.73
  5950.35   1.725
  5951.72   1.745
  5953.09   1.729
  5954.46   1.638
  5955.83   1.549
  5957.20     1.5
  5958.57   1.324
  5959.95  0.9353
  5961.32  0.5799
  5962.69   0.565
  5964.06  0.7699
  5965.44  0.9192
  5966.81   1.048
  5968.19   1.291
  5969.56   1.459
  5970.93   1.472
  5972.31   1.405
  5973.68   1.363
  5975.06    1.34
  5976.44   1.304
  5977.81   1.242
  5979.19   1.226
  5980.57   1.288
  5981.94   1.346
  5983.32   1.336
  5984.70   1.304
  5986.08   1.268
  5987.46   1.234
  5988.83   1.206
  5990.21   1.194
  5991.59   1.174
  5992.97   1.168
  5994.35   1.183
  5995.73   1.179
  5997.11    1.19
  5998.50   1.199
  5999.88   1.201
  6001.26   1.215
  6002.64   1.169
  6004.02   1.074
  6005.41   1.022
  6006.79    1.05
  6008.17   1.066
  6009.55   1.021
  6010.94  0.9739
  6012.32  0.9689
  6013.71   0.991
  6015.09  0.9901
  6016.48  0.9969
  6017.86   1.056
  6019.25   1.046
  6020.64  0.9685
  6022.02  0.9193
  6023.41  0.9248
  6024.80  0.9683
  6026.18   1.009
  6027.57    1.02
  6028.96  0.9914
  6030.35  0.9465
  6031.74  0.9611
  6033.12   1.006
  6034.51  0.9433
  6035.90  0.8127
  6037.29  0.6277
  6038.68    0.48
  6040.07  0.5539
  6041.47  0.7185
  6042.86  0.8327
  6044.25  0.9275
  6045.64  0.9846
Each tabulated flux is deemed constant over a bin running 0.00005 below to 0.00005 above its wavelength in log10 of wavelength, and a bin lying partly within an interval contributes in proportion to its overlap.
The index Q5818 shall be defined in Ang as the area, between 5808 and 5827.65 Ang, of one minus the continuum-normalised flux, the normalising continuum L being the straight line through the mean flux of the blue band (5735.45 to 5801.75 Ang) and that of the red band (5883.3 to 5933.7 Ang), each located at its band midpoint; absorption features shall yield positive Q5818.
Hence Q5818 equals 2.6 Ang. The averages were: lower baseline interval 0.905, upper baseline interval 2.46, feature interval 1.26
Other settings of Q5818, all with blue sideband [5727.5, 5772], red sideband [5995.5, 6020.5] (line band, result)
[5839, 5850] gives -4.3 Ang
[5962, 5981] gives -2.7 Ang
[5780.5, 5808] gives -3.9 Ang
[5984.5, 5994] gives -1.4 Ang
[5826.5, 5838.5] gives -3.6 Ang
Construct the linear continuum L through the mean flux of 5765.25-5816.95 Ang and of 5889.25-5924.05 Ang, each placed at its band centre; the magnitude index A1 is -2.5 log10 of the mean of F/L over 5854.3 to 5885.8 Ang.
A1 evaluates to 0.316 mag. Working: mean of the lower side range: 1.02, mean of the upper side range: 2.47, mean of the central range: 1.51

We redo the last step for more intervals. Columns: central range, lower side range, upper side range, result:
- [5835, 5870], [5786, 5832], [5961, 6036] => -0.17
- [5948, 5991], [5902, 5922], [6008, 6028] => 0.31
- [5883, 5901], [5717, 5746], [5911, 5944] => 0.07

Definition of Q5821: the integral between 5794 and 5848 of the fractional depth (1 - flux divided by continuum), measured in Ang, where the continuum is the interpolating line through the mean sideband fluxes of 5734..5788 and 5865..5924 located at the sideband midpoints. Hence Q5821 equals 8.6 Ang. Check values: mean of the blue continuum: 0.876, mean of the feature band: 1.2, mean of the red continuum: 2.13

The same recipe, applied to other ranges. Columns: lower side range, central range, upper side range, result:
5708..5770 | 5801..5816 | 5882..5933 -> 3.3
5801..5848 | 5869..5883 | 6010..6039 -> -4.9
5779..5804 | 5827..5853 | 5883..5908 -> 4.9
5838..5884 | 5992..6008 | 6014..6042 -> -2.6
